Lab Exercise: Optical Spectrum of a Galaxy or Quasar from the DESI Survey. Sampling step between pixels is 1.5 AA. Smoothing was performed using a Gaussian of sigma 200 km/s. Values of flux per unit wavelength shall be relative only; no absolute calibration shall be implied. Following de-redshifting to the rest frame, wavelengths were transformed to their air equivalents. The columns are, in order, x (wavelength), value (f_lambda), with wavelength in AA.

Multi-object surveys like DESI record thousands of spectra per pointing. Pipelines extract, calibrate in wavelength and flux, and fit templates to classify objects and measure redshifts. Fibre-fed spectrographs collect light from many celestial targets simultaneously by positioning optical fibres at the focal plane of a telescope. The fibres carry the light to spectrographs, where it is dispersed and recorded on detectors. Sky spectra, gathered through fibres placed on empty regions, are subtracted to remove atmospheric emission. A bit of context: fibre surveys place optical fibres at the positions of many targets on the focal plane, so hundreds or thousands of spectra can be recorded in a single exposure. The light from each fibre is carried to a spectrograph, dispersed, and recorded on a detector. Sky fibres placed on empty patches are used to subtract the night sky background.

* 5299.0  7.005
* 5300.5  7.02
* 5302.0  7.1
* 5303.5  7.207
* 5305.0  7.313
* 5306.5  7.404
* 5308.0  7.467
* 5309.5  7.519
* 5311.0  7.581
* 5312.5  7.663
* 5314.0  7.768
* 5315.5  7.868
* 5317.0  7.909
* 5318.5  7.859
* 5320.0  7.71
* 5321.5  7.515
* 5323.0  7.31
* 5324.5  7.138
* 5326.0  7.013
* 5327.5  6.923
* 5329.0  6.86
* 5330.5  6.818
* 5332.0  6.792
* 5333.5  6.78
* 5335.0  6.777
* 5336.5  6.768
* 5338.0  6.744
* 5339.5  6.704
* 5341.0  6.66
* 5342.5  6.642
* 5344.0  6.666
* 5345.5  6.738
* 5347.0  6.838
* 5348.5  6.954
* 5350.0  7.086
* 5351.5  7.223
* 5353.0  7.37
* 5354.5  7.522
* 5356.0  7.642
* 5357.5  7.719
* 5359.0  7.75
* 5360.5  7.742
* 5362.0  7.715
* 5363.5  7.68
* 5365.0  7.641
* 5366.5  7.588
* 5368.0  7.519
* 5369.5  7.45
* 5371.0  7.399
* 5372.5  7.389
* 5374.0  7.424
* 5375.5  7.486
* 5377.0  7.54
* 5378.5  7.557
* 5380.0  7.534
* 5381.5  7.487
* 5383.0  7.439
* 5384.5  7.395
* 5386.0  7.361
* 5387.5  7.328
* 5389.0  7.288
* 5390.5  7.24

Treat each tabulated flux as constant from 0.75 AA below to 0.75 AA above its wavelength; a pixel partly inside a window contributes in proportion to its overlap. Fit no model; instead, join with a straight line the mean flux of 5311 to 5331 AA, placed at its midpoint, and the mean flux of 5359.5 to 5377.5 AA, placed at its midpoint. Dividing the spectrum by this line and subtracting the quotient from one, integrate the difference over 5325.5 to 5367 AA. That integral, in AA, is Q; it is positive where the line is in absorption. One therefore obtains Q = 2.1 AA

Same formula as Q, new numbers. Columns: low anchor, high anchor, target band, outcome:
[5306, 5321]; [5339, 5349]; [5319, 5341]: 0.6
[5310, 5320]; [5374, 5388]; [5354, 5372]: -0.2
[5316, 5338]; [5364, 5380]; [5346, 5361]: 0.0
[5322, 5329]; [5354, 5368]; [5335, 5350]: 1.2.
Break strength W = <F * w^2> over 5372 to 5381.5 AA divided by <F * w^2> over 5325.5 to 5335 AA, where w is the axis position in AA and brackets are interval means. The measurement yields 1.1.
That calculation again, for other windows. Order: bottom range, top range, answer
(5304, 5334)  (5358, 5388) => 1.04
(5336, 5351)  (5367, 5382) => 1.11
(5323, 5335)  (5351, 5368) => 1.11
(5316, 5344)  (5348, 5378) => 1.08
